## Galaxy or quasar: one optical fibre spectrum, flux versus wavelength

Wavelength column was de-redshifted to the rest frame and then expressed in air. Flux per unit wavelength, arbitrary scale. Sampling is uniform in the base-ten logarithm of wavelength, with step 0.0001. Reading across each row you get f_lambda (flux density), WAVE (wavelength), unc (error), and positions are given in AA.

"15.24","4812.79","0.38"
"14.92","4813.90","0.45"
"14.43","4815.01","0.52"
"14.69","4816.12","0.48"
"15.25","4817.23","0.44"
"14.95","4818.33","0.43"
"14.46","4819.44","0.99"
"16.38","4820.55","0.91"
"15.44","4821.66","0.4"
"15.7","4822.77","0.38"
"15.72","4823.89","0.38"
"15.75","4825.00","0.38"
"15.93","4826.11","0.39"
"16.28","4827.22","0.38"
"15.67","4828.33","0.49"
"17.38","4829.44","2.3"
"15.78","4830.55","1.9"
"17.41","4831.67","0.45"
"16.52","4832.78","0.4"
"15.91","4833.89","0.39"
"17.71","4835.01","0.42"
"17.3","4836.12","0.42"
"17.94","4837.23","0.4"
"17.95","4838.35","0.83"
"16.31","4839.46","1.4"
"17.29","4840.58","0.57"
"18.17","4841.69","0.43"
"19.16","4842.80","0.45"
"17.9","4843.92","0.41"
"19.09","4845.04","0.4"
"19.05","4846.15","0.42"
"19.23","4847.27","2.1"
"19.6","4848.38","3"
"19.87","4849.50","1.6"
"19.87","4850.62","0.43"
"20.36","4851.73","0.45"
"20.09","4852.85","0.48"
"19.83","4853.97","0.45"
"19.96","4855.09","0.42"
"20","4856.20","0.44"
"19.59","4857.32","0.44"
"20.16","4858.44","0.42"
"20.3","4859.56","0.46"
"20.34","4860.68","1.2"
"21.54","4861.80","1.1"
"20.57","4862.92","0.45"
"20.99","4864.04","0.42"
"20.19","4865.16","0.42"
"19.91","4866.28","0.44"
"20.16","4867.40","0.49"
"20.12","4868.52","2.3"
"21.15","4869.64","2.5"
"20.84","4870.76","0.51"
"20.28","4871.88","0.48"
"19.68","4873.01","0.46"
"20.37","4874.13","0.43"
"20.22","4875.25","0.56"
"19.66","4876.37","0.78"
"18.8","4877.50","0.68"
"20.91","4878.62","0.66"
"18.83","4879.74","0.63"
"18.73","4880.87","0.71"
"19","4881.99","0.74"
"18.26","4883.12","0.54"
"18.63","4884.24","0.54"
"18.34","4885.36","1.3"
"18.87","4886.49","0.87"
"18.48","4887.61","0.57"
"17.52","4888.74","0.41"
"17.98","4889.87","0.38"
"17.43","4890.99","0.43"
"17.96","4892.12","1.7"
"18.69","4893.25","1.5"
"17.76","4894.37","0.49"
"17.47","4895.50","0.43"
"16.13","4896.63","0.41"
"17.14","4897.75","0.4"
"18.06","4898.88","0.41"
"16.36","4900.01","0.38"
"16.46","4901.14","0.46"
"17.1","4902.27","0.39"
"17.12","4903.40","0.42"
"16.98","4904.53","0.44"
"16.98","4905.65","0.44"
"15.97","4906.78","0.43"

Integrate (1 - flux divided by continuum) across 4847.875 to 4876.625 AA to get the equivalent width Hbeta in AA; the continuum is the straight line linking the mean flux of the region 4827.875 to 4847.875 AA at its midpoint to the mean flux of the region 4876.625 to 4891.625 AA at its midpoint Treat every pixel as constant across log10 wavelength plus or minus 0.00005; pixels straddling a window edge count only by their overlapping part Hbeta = -3.4 AA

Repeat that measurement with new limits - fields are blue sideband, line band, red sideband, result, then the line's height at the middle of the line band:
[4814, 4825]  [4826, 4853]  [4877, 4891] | -2.6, 16.3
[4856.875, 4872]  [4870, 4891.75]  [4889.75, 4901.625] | -0.3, 18.8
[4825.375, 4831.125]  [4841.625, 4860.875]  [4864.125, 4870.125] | -1.0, 18.7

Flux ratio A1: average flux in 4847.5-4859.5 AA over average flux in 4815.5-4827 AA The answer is 1.3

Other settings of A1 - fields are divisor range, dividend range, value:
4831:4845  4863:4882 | 1.14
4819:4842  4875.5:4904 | 1.10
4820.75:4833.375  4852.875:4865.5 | 1.26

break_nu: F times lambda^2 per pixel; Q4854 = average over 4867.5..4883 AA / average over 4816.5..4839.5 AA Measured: 1.2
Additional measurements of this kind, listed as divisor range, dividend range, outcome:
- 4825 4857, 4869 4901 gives 1.05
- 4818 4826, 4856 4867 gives 1.33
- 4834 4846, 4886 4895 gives 1.03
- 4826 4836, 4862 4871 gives 1.26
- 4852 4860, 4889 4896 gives 0.91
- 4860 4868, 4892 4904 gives 0.85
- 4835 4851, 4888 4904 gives 0.96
